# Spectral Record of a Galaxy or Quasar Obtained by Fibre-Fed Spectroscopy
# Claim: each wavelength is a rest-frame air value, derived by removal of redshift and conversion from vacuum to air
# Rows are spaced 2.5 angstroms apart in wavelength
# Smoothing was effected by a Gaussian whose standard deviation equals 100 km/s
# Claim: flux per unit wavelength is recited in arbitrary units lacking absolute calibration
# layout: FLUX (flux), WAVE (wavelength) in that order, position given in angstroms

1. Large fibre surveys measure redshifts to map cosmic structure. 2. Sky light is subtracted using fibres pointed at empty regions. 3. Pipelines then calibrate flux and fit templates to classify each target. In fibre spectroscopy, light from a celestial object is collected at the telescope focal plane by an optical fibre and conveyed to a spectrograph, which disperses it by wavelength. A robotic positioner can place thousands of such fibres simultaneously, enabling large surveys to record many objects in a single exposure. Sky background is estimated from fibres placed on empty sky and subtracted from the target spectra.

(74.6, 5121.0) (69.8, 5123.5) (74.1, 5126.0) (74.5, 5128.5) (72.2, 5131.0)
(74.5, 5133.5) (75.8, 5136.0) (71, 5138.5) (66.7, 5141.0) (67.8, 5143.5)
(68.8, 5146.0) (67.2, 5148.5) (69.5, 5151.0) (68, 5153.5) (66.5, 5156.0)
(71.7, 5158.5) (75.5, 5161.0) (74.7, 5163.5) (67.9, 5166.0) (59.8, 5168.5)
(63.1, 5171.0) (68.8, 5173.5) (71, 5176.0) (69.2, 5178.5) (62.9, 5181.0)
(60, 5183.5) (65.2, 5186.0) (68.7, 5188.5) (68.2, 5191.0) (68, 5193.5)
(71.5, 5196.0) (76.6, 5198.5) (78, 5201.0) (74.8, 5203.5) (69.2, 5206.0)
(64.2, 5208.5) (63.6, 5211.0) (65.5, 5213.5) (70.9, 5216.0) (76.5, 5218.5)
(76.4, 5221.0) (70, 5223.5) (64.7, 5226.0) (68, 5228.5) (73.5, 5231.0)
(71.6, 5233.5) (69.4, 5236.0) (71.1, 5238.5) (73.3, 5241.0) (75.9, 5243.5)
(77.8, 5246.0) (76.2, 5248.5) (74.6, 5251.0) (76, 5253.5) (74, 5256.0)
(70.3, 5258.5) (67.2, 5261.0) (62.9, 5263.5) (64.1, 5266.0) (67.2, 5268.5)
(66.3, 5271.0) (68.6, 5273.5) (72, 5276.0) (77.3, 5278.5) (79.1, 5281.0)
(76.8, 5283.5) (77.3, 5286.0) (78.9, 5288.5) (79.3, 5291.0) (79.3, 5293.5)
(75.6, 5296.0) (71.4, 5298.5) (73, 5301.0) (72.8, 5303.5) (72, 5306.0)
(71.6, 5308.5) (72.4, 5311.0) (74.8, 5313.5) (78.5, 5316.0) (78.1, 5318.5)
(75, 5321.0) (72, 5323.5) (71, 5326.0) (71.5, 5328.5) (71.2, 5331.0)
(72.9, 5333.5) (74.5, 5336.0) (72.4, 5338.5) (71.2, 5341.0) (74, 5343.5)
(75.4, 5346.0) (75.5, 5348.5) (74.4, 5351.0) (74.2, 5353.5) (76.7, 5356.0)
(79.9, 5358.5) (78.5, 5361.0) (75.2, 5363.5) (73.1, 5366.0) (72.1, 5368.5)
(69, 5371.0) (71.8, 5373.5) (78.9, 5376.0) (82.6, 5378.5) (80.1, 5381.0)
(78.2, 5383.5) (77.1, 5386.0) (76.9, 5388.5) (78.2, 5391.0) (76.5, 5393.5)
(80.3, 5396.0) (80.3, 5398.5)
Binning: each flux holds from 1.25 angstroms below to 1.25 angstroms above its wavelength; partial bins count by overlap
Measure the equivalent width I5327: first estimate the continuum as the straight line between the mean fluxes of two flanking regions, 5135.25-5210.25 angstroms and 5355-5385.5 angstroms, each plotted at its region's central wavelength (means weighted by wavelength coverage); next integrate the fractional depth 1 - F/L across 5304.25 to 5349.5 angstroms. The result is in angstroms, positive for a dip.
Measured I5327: 0.72 angstroms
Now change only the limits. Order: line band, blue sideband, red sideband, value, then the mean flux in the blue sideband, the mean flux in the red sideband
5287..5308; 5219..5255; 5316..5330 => -0.5 angstroms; 72.8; 73.9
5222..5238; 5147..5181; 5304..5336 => 0.2 angstroms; 68.5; 73.4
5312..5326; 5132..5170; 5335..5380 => -0.2 angstroms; 69.7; 75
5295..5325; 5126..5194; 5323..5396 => -0.1 angstroms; 68.9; 75.1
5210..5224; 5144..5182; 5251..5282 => -0.2 angstroms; 68.3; 70.5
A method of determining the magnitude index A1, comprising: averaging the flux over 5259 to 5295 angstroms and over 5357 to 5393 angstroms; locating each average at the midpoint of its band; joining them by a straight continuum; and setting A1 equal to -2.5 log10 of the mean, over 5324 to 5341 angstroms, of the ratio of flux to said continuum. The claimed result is 0.039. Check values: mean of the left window 72.6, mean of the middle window 72.2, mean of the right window 76.5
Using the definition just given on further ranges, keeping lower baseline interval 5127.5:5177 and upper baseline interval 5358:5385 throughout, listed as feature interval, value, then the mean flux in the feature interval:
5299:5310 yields 0.03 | 72.3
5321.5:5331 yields 0.05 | 71.7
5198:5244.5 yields 0.01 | 71.1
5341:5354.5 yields 0.02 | 74.4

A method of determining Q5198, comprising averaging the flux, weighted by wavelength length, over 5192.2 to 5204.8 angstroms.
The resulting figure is 73.7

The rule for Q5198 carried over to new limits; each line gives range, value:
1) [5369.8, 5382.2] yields 76.5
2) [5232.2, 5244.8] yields 72.3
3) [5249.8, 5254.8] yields 75.3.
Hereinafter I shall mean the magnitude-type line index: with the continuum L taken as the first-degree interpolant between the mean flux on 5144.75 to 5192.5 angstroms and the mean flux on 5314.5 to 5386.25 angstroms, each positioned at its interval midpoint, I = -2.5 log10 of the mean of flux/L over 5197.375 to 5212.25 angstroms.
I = -0.03 mag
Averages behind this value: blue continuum 67.7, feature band 71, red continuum 75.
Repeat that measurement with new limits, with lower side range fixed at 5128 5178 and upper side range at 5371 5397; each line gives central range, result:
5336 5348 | 0.038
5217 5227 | 0.000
